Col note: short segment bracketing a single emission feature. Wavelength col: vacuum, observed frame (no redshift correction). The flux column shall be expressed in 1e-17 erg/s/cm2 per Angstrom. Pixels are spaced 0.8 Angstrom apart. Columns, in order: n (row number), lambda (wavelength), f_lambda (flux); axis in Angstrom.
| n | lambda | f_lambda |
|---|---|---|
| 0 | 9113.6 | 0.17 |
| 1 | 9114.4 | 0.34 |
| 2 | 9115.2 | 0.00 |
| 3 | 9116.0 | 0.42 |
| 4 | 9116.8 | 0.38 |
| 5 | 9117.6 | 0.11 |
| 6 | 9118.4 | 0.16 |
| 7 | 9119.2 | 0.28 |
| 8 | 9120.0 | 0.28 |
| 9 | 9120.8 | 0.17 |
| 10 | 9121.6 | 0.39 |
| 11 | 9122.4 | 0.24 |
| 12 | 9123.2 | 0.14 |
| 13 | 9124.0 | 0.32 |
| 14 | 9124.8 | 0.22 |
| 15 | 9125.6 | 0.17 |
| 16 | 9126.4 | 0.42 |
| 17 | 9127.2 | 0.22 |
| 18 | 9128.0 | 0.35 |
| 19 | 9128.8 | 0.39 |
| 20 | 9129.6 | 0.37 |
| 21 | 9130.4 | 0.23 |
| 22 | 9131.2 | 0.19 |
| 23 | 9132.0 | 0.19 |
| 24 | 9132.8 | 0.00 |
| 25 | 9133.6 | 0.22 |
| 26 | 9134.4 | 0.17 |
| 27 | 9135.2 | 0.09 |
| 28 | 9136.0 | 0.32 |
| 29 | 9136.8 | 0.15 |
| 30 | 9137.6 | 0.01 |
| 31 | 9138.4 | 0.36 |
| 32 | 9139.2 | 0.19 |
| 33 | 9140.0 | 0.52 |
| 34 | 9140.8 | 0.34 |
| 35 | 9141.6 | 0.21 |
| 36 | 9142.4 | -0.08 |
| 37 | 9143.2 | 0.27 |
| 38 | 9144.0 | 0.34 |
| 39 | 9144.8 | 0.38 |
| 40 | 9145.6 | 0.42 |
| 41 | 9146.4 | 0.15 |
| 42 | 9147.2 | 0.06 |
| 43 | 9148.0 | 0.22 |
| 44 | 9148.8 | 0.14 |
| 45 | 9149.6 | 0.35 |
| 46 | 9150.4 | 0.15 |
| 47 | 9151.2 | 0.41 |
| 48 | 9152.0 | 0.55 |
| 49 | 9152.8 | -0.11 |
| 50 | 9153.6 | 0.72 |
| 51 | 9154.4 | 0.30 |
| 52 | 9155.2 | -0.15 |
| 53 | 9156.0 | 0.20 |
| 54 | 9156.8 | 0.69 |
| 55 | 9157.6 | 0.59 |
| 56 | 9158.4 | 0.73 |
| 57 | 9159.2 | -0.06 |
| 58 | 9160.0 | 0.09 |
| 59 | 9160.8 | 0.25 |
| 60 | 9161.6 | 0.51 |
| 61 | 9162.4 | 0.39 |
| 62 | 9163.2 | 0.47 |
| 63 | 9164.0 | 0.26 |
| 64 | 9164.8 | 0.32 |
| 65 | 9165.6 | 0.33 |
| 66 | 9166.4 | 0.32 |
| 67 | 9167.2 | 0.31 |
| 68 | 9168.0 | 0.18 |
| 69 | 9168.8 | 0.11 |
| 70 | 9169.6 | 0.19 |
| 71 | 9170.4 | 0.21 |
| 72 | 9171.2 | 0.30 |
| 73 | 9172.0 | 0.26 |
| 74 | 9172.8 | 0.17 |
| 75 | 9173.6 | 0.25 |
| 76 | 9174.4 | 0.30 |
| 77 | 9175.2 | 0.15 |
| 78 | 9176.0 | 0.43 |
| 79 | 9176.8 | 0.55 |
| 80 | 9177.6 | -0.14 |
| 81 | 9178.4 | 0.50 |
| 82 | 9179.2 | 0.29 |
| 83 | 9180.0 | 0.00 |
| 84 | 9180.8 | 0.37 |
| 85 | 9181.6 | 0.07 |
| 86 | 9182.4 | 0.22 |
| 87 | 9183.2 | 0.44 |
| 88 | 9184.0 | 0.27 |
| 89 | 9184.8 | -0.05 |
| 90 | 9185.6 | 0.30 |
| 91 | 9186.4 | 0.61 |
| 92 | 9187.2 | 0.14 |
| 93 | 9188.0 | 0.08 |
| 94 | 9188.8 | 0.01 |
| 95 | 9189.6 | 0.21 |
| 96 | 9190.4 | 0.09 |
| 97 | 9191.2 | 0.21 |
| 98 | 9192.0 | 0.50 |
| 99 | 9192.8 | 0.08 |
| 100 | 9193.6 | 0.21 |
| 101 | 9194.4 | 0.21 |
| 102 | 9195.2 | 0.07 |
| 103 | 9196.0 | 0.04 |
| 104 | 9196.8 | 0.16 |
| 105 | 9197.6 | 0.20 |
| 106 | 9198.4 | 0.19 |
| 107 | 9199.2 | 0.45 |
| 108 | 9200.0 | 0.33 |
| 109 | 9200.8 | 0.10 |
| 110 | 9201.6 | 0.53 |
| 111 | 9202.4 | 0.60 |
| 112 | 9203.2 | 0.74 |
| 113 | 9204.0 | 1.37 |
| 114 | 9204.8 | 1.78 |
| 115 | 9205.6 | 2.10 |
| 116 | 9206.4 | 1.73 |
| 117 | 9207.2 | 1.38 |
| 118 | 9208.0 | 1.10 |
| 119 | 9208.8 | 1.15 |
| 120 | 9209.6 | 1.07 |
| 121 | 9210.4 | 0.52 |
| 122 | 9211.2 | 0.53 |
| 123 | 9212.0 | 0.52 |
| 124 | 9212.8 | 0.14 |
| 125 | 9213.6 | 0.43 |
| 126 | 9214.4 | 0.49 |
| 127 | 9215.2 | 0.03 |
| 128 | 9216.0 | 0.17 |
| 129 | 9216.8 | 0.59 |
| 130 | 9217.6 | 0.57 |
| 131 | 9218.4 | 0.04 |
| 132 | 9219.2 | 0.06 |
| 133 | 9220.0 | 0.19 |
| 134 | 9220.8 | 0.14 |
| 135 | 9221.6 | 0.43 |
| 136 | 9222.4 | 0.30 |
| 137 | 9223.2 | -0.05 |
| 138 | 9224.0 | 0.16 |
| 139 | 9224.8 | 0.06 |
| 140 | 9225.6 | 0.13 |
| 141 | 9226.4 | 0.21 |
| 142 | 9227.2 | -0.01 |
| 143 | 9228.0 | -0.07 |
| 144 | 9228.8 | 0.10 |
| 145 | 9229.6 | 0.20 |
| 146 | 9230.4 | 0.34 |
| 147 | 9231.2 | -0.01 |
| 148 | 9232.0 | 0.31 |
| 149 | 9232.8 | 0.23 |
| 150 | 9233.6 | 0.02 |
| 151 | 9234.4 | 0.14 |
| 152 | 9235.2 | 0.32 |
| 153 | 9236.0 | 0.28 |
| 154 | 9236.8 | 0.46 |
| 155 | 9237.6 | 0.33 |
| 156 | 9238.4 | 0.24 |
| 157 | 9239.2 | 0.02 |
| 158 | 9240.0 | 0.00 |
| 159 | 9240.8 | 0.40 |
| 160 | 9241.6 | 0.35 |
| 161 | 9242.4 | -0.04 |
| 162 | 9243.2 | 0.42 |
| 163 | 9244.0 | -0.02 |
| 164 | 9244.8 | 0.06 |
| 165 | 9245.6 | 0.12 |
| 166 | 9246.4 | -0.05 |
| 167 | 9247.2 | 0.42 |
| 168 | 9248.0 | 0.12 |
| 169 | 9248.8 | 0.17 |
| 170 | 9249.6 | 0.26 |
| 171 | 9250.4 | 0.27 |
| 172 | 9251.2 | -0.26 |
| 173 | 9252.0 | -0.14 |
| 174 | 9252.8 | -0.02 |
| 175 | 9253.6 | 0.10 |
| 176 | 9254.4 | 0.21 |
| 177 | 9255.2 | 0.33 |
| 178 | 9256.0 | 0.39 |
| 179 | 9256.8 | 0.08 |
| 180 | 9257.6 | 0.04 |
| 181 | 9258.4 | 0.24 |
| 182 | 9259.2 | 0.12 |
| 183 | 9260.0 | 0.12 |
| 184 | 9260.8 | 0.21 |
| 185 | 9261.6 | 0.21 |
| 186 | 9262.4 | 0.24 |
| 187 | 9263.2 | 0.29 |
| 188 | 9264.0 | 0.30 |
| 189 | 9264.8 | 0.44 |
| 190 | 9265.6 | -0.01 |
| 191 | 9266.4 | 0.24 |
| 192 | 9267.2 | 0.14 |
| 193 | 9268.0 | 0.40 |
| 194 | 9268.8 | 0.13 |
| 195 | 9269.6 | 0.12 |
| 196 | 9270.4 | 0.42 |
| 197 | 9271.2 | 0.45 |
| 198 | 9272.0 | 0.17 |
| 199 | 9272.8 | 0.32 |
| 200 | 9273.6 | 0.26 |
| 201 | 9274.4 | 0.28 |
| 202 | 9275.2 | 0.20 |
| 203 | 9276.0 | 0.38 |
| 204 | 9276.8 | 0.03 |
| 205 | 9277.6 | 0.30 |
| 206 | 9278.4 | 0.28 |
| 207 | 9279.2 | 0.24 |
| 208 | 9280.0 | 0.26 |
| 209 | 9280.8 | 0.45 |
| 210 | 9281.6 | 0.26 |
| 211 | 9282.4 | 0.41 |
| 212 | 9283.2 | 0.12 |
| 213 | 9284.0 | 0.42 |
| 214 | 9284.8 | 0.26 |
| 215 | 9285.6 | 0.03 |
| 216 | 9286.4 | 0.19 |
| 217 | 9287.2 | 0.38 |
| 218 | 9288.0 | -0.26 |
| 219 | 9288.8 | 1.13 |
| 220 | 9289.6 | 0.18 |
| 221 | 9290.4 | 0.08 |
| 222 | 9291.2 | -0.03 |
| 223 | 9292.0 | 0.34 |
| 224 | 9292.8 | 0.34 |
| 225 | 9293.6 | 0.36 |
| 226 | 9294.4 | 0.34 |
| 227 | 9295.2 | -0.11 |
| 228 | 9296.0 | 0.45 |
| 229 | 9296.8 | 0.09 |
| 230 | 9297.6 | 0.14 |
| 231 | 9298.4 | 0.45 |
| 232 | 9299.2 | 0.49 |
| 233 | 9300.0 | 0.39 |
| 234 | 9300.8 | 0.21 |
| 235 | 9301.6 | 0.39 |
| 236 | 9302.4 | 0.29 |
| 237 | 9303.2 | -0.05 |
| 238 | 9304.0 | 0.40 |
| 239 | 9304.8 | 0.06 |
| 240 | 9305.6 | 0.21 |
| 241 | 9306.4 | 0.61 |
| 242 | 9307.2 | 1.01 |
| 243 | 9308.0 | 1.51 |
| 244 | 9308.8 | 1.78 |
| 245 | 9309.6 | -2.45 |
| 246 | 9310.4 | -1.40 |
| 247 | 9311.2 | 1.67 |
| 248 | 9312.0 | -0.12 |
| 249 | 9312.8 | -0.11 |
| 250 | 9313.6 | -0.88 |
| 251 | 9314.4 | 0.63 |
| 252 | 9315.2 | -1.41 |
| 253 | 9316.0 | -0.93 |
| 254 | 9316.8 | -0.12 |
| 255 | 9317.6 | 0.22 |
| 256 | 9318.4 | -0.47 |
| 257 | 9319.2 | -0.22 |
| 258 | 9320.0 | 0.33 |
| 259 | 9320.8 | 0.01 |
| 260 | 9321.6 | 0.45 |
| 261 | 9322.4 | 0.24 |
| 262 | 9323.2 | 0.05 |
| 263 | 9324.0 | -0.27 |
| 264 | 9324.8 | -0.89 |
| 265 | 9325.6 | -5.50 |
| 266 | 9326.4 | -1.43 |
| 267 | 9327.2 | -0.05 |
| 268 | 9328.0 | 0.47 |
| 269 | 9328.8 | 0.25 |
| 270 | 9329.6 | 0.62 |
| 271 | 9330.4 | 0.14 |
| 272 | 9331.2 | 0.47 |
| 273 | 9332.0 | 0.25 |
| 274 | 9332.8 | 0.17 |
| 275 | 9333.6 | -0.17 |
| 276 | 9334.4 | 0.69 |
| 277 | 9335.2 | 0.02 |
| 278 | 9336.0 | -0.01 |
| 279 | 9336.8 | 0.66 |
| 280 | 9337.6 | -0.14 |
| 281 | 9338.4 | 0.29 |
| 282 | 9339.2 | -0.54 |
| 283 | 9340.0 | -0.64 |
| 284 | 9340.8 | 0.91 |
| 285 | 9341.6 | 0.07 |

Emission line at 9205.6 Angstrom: H-beta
